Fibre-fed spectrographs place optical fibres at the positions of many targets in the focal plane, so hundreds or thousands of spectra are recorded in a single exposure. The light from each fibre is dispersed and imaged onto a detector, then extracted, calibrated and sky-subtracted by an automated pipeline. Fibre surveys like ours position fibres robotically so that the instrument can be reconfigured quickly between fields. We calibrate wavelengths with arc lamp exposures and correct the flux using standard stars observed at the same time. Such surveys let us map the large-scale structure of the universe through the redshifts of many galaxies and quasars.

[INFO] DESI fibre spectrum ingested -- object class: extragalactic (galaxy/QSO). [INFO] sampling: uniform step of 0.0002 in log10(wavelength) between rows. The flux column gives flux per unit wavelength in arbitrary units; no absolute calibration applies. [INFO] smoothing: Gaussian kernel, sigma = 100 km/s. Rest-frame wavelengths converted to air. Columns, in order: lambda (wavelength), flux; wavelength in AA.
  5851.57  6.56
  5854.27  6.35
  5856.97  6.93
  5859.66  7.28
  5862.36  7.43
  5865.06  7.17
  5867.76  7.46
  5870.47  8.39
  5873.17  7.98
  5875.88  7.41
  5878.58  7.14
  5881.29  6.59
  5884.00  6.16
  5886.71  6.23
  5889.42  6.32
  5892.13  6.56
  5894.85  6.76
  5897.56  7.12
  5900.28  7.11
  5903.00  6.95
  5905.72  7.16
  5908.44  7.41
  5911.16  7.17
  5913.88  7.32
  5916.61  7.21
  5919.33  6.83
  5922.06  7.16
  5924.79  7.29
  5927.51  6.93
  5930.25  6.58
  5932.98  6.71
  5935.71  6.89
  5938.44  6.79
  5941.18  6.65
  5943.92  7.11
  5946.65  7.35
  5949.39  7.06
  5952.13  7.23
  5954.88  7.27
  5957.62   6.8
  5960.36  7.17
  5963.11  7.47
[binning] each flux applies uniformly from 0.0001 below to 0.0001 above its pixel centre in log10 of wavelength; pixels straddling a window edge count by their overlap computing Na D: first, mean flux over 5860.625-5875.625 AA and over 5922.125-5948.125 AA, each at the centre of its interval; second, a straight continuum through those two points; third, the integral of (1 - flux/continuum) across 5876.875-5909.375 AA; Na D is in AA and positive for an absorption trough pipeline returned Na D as 2.59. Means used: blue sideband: 7.65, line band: 6.79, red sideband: 6.94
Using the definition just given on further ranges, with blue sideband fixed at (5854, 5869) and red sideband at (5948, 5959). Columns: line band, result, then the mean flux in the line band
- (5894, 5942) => 0.7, 7.01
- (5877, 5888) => 0.9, 6.55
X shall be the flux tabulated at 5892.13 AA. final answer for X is 6.56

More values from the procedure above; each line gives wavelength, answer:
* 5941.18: 6.65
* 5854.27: 6.35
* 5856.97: 6.93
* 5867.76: 7.46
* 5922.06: 7.16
